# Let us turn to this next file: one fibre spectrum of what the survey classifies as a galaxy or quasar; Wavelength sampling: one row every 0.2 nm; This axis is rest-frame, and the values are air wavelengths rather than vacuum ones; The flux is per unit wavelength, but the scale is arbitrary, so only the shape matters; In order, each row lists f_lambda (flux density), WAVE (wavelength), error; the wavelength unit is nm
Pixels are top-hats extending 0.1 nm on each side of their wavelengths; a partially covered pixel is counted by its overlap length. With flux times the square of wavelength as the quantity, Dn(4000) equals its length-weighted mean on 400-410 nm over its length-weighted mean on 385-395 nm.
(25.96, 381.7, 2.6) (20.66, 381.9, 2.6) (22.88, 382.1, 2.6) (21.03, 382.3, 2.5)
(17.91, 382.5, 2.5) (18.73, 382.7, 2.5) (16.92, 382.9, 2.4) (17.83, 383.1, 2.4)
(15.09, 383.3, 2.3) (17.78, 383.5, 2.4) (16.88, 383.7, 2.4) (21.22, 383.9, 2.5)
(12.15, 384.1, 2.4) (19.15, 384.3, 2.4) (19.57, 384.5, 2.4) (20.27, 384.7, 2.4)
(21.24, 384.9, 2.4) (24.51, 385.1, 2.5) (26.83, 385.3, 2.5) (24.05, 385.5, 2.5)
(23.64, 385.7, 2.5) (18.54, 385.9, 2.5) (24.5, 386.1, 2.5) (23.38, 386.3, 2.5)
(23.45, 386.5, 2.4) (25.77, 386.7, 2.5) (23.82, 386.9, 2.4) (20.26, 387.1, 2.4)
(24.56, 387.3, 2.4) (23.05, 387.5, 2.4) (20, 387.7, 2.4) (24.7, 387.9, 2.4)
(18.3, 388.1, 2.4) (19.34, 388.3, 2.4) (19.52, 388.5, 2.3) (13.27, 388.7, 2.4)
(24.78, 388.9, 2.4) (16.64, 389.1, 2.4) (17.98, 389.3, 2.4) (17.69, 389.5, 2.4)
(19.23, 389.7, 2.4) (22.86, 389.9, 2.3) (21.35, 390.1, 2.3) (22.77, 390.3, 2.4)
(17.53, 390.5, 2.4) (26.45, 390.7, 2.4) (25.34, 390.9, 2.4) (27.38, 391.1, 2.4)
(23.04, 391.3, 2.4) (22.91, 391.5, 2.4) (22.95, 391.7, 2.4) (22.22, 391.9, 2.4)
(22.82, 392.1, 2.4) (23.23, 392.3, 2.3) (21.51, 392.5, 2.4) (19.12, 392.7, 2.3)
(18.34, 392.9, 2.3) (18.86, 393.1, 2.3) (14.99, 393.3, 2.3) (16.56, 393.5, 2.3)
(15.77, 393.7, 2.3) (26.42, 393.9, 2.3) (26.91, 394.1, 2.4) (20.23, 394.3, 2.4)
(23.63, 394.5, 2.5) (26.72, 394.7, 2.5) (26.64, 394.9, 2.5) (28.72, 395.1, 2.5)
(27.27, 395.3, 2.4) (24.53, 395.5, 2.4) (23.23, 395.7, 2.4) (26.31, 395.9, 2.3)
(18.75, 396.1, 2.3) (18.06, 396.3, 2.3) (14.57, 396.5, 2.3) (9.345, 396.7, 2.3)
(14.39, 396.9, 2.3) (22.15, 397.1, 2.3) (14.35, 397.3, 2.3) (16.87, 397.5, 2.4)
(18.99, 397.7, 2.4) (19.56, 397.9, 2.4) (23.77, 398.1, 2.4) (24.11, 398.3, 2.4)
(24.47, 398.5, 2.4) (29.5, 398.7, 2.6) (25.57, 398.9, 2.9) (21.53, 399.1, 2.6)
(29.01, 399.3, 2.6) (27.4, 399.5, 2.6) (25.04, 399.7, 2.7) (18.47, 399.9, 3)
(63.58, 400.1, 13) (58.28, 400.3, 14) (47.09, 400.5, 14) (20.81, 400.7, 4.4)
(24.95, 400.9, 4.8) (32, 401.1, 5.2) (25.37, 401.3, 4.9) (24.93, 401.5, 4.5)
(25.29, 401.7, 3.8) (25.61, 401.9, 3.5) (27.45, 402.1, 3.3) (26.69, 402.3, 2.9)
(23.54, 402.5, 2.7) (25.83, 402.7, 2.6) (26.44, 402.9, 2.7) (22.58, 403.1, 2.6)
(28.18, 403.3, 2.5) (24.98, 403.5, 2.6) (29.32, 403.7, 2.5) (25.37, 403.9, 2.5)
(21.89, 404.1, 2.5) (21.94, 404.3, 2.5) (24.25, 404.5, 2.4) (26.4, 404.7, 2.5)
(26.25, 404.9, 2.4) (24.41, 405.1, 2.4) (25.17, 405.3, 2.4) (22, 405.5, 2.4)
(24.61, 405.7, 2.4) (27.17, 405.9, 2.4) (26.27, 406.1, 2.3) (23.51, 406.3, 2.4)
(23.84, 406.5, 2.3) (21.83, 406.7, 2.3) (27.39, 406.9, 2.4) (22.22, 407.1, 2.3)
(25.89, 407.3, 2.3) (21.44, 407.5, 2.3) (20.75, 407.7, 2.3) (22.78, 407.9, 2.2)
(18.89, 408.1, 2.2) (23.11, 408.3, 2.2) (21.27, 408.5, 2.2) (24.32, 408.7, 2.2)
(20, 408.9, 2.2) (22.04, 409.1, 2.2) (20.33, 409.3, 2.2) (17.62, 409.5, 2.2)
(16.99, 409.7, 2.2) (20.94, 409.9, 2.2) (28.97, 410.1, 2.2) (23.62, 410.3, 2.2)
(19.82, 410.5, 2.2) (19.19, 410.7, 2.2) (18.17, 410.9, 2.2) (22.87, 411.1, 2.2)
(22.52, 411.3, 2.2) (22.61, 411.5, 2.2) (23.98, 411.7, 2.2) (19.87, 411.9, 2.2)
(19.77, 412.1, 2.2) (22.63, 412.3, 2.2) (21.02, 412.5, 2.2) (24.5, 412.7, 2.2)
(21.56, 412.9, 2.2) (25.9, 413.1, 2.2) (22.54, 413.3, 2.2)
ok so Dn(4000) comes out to 1.3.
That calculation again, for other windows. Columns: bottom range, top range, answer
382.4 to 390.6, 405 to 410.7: 1.24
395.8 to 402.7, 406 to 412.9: 0.91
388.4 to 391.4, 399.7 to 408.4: 1.36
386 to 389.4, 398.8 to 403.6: 1.46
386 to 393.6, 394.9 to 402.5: 1.26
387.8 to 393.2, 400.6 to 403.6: 1.29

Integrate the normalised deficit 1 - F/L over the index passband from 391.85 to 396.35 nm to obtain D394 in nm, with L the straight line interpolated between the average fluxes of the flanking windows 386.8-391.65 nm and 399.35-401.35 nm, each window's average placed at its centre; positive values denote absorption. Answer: 0.80 nm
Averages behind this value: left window 21.4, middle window 22.3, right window 34.4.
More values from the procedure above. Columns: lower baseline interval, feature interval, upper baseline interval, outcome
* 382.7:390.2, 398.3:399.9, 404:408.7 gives -0.21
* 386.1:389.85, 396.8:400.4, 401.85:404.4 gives -0.35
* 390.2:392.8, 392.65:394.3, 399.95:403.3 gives 0.32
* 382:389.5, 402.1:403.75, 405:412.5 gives -0.30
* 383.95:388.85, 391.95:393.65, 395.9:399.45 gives 0.13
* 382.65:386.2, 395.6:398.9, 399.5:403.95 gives 0.86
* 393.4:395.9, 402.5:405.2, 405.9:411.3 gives -0.28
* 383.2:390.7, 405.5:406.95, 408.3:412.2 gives -0.23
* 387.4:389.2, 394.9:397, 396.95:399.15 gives 0.05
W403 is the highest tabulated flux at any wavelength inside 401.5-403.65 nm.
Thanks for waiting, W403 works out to 28.18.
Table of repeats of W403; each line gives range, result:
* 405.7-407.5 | 27.39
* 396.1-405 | 63.58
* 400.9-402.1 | 32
